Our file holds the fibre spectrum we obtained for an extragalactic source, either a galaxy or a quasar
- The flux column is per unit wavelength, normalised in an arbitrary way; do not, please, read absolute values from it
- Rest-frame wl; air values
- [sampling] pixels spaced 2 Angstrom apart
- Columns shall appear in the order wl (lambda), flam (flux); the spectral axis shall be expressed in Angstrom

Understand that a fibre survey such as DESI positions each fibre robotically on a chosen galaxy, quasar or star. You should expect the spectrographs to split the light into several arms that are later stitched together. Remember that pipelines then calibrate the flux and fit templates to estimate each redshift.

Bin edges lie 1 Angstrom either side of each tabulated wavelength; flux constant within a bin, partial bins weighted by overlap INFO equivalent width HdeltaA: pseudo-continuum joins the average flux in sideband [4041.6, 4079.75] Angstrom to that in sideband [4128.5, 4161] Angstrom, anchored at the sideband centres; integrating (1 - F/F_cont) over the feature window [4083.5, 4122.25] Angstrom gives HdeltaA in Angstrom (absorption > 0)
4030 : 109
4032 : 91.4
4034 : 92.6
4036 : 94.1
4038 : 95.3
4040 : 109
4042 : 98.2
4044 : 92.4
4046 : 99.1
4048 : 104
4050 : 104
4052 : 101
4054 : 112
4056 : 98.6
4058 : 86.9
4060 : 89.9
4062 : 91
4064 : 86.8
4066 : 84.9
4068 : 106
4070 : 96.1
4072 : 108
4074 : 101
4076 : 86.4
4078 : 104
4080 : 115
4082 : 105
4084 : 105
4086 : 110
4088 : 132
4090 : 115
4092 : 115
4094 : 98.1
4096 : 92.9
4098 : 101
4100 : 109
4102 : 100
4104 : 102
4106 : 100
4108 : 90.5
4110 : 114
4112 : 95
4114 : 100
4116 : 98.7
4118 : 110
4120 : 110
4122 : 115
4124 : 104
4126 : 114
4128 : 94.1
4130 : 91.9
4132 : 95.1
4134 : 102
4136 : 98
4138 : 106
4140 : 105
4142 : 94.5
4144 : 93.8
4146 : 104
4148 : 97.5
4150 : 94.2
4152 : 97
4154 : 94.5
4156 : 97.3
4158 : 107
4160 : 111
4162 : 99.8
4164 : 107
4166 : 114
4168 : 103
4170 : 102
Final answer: -2.76 Angstrom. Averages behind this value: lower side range 97.7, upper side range 99.2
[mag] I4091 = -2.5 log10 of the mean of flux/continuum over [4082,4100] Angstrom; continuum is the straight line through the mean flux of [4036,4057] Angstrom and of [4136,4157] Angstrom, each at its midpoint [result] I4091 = -0.09 mag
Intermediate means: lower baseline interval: 101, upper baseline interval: 98.4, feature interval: 108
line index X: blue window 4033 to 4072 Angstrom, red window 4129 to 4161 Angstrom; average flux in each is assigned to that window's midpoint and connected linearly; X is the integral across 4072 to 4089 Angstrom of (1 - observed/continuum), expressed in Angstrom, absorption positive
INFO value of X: -1.65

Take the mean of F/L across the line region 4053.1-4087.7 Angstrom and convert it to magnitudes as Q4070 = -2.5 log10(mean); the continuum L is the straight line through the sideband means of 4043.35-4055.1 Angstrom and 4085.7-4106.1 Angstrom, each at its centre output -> 0.05 mag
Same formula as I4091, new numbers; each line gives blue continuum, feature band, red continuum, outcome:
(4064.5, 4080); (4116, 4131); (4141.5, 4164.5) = -0.06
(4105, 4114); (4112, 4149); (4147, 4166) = -0.01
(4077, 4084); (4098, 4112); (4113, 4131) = 0.04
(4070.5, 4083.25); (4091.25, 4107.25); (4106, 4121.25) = 0.01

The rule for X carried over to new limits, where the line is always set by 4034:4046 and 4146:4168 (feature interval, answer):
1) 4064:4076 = 0.2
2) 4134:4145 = 0.2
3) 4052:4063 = 0.2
